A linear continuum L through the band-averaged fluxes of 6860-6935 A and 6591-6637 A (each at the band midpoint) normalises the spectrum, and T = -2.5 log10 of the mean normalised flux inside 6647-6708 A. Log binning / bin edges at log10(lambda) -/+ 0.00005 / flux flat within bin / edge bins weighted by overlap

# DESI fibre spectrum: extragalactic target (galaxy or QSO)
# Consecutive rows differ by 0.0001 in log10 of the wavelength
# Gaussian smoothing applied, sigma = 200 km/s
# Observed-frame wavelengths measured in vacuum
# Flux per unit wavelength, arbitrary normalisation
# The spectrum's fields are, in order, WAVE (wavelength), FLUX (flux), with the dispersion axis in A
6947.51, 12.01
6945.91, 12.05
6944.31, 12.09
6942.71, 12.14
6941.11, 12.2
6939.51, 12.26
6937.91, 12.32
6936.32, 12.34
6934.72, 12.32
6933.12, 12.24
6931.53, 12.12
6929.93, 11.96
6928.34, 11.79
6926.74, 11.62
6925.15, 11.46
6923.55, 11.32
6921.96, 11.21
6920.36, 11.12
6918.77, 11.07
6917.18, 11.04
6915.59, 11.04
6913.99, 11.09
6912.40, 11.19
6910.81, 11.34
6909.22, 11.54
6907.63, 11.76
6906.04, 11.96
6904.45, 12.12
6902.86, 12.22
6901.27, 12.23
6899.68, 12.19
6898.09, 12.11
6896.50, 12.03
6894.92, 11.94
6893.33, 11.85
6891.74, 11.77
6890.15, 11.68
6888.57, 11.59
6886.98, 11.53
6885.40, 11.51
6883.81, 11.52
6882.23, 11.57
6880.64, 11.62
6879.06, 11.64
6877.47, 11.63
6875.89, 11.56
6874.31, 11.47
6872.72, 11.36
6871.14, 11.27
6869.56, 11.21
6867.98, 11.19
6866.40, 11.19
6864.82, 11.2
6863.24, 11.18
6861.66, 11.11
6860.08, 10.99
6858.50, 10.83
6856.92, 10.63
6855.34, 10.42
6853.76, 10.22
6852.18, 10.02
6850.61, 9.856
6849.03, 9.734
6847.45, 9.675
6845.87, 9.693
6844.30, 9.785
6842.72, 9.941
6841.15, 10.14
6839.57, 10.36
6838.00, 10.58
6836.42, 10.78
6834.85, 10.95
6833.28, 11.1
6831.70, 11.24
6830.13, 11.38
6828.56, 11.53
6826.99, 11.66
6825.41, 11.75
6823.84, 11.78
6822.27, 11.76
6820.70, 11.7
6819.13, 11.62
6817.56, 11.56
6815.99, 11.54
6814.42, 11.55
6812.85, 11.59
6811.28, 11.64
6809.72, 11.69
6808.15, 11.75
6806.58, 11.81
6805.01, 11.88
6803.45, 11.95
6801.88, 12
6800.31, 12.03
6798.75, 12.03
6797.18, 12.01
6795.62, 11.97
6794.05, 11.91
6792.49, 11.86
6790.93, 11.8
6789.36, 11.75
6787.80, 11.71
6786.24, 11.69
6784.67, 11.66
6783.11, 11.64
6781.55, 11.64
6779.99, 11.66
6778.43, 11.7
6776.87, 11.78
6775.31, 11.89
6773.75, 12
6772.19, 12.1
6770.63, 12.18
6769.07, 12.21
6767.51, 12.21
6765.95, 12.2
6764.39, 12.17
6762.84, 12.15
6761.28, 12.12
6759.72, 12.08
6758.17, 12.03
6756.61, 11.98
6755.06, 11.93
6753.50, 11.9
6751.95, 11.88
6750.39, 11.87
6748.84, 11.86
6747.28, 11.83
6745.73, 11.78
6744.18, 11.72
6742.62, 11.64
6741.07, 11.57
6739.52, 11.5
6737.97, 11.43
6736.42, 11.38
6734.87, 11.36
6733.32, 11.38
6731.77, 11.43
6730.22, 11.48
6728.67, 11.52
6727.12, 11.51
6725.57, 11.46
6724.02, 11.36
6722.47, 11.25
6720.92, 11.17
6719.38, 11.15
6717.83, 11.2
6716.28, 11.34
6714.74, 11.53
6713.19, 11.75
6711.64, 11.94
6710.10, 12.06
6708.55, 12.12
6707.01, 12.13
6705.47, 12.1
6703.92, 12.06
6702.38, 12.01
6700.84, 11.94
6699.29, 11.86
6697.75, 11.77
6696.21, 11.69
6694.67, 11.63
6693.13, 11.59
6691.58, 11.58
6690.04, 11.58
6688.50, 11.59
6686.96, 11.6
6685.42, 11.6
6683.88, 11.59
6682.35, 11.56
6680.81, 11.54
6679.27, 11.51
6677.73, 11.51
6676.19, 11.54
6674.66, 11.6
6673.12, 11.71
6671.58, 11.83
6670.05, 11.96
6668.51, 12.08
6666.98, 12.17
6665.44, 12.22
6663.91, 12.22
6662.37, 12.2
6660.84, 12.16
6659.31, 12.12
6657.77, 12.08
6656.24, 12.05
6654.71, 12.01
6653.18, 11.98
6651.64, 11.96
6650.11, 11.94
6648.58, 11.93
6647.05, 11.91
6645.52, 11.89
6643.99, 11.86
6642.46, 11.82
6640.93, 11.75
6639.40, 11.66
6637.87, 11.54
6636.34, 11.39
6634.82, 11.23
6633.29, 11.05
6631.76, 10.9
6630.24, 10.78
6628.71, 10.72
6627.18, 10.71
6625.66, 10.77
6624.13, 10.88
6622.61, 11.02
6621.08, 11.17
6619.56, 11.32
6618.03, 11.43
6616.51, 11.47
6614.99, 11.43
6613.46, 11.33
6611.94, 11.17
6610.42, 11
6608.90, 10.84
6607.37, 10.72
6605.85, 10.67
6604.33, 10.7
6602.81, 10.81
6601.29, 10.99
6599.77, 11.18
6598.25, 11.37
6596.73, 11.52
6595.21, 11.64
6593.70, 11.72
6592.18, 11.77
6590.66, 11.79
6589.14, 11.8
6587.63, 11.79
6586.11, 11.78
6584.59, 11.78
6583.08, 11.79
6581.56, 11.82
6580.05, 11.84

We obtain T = -0.06 mag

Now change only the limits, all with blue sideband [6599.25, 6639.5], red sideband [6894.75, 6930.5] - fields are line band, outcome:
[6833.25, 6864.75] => 0.11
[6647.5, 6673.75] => -0.08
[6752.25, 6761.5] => -0.06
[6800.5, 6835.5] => -0.02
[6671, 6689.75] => -0.04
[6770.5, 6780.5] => -0.05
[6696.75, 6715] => -0.07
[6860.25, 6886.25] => 0.02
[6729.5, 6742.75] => -0.02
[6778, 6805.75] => -0.04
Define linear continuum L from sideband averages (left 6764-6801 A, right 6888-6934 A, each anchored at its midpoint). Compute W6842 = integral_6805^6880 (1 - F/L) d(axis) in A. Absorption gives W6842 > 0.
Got 4.7 A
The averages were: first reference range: 11.9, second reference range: 11.7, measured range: 11.1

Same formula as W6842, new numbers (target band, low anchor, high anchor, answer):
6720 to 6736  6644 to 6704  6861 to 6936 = 0.5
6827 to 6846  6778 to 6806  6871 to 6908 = 1.8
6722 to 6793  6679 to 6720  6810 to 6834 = -0.8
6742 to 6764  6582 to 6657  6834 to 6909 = -1.3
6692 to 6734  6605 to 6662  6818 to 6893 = -1.3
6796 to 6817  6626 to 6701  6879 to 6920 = -0.2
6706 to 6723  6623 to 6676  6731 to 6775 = 0.2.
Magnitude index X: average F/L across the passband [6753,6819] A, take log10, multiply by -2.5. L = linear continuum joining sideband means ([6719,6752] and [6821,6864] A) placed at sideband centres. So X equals -0.07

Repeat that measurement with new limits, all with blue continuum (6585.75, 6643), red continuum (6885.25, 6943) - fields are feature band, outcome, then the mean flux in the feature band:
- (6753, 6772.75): -0.05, 12.1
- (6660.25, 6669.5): -0.08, 12.2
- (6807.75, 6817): 0.00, 11.6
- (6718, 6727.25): 0.01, 11.3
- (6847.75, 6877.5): 0.08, 10.9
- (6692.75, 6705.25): -0.04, 11.8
